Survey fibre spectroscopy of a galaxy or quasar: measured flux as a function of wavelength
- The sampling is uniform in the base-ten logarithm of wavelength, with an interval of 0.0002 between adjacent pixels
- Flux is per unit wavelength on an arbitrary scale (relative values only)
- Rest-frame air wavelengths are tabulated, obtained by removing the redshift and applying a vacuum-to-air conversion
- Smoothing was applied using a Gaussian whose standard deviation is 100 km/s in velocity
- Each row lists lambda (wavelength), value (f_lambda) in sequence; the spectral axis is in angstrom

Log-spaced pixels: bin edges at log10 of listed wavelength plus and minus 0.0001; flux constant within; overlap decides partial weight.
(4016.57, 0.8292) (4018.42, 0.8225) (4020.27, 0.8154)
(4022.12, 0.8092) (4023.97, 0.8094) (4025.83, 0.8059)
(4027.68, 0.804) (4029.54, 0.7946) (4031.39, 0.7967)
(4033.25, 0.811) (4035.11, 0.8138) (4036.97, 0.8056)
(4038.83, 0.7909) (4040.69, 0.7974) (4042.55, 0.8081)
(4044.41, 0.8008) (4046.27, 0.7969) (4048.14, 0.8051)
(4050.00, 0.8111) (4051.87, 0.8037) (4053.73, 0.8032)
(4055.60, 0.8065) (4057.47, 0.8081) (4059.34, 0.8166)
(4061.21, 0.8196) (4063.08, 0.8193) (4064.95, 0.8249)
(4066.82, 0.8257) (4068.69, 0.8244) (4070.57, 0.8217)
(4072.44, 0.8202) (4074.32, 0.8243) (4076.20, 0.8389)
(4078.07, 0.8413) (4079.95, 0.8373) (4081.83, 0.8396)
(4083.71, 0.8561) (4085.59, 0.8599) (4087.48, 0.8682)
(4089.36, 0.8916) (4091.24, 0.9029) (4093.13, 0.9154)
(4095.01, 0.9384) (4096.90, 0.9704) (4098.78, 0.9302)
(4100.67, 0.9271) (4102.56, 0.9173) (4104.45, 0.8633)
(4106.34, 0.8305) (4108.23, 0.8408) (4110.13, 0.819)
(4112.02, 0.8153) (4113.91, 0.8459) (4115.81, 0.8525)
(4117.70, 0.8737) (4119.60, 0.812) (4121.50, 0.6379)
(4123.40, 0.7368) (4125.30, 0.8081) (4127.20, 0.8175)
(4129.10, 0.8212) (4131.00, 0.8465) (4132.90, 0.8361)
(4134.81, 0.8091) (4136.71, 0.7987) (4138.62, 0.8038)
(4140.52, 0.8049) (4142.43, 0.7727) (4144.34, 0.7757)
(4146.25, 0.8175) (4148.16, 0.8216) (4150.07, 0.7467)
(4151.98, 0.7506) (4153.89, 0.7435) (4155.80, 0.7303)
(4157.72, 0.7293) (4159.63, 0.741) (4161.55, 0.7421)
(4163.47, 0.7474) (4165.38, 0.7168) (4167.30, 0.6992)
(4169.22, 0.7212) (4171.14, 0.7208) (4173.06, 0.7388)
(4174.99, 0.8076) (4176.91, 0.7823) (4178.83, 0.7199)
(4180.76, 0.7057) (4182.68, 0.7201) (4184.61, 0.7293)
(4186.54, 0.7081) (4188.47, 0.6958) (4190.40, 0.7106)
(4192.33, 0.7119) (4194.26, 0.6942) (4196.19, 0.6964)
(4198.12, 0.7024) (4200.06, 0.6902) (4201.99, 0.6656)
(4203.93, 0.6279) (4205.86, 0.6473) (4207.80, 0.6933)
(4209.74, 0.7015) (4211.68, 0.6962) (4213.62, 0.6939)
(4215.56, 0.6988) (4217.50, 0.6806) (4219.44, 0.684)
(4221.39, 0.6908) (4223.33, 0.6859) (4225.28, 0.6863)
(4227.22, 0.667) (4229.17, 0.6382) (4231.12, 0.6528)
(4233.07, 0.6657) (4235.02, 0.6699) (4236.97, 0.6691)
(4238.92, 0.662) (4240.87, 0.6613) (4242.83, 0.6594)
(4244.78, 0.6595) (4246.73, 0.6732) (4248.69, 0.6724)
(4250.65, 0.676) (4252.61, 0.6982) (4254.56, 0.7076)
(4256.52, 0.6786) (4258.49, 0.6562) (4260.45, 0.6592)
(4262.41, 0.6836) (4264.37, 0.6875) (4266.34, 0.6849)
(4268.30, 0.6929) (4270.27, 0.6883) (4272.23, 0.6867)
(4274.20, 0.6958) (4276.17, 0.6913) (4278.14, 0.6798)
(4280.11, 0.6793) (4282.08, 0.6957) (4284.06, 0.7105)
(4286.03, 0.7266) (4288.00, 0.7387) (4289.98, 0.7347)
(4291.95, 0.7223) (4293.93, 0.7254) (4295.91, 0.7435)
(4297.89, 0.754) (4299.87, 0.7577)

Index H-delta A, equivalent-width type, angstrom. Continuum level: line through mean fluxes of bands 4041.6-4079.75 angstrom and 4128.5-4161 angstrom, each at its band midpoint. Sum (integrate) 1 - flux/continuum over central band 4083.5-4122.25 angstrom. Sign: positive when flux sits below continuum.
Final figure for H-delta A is -3.2 angstrom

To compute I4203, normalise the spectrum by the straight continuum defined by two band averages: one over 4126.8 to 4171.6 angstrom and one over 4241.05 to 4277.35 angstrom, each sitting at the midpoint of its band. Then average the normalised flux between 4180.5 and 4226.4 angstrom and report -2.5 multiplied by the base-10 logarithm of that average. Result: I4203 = 0.05 mag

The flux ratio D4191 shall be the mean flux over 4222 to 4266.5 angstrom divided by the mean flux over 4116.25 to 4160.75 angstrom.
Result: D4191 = 0.9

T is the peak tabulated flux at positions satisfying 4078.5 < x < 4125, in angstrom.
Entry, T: 0.9704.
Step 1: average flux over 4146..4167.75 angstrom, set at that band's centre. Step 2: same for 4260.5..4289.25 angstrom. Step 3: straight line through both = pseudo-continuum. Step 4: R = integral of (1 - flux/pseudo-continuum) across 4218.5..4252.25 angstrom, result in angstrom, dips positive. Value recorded 2.05 angstrom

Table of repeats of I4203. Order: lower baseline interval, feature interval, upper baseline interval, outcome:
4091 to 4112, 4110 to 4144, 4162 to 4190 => 0.04 mag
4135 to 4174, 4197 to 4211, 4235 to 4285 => 0.07 mag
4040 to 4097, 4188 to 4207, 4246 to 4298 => 0.10 mag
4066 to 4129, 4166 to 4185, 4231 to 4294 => 0.05 mag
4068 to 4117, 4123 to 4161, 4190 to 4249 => 0.01 mag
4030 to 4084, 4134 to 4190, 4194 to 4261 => -0.03 mag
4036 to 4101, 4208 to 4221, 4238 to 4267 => 0.03 mag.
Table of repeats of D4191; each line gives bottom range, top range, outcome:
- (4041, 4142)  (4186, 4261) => 0.81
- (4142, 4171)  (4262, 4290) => 0.93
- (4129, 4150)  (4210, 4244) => 0.84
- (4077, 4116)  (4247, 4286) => 0.78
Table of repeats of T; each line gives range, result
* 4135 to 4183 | 0.8216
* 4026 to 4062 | 0.8196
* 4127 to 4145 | 0.8465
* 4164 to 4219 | 0.8076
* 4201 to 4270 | 0.7076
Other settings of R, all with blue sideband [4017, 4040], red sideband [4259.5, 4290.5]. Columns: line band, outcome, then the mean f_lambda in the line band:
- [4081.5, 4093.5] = -1.5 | 0.876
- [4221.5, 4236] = 1.0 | 0.668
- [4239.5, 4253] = 0.7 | 0.67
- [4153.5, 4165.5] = 0.2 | 0.737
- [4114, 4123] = -0.3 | 0.795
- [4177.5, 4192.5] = 0.4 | 0.714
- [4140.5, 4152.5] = -0.5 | 0.784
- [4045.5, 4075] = -0.8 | 0.814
